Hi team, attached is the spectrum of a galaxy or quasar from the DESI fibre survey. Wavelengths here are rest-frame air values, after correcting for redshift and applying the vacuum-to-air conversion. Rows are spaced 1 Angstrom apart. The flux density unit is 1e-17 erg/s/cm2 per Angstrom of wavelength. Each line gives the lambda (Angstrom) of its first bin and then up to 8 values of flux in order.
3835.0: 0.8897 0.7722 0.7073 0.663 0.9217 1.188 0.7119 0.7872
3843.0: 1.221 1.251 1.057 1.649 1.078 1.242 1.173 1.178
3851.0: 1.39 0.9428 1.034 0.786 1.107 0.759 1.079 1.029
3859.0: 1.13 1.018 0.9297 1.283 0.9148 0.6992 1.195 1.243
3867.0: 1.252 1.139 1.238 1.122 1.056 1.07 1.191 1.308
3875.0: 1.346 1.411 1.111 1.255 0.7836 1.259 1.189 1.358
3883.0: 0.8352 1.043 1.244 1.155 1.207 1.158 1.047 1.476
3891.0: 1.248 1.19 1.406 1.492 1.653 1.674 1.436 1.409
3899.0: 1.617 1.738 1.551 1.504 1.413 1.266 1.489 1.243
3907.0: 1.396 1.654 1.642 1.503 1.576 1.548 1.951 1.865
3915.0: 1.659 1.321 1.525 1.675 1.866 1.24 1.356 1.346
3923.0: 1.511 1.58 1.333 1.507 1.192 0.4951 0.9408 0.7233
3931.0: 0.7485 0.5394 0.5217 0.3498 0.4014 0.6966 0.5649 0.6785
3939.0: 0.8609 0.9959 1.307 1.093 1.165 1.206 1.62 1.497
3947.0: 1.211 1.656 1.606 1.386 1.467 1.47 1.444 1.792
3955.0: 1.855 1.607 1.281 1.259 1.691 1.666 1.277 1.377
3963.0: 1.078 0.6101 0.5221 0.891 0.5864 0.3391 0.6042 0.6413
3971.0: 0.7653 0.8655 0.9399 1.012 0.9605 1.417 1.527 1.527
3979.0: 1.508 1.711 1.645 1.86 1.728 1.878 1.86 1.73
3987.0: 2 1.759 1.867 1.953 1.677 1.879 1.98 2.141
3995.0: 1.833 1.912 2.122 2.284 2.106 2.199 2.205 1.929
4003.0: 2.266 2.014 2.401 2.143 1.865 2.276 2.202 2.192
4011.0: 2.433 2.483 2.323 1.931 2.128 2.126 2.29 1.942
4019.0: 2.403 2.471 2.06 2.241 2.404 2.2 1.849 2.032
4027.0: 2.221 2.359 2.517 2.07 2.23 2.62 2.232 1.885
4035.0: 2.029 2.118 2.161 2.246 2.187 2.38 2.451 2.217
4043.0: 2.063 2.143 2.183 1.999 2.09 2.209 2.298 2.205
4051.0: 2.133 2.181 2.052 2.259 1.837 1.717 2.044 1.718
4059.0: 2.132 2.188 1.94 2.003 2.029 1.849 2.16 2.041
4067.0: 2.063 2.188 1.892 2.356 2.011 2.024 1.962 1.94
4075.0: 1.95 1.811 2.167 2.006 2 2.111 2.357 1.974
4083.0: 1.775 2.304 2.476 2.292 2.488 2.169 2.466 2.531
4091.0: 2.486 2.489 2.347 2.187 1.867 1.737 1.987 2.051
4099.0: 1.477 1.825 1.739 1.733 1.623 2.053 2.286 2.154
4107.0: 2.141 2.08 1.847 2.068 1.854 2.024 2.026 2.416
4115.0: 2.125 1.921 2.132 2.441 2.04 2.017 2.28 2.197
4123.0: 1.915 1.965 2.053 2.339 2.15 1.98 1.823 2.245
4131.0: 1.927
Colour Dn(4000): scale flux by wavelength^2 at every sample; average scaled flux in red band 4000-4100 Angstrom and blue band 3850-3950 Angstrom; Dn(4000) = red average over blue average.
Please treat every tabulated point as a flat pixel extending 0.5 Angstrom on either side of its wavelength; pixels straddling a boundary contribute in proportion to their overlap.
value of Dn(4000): 1.88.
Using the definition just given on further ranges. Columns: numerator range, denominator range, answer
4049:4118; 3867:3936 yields 1.77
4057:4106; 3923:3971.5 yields 2.03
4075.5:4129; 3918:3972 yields 2.01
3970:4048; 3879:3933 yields 1.56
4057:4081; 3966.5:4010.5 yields 1.25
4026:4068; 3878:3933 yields 1.71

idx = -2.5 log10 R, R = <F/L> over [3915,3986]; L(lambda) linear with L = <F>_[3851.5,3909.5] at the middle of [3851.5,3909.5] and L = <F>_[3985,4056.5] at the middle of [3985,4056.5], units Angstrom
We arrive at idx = 0.35 mag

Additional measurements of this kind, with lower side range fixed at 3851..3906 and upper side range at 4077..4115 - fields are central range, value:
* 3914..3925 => -0.10 mag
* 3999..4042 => -0.23 mag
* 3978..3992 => -0.08 mag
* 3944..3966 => 0.10 mag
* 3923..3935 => 0.48 mag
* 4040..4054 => -0.15 mag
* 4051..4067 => -0.04 mag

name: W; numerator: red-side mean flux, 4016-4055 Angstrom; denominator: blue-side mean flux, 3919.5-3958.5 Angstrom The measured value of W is 1.9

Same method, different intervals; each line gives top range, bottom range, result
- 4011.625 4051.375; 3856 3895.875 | 1.88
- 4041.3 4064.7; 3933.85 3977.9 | 1.83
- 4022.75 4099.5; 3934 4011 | 1.42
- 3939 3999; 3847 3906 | 1.18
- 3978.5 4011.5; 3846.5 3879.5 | 1.80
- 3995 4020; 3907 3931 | 1.53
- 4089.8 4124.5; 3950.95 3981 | 1.72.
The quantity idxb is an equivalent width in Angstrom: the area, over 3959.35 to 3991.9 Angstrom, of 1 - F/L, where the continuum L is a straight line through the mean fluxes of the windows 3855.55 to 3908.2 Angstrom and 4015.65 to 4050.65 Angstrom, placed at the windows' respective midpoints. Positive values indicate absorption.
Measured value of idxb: 9.4 Angstrom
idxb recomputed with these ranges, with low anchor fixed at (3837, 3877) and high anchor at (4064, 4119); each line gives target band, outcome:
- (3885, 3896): -0.7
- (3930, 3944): 6.4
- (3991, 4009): -4.1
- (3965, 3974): 4.9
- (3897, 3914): -3.1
